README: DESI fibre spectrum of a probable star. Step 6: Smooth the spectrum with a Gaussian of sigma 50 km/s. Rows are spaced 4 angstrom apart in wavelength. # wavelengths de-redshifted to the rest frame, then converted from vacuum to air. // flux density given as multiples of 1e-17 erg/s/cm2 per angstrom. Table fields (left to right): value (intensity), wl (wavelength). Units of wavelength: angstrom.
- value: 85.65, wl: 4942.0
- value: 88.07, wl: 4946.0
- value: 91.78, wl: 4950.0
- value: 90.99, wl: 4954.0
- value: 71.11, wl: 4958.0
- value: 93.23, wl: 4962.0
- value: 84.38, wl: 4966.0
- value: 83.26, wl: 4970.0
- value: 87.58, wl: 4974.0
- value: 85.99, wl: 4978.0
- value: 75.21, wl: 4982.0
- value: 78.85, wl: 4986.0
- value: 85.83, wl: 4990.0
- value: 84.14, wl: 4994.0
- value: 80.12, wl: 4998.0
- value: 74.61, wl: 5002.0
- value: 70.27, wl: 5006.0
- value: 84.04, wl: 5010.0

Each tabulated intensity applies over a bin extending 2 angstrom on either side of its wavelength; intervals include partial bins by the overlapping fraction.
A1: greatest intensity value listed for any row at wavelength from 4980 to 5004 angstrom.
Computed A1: 85.83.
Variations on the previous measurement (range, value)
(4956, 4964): 93.23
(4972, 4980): 87.58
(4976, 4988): 85.99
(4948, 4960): 91.78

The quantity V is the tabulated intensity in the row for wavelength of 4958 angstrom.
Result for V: 71.11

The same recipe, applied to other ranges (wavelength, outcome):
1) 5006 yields 70.27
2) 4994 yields 84.14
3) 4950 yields 91.78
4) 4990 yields 85.83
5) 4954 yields 90.99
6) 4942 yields 85.65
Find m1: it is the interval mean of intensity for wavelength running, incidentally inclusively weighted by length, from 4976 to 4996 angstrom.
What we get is 82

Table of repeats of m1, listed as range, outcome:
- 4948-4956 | 91.4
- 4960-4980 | 86.9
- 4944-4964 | 87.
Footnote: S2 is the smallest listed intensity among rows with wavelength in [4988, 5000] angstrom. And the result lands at 80.12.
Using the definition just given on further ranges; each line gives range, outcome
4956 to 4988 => 71.11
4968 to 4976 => 83.26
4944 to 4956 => 88.07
